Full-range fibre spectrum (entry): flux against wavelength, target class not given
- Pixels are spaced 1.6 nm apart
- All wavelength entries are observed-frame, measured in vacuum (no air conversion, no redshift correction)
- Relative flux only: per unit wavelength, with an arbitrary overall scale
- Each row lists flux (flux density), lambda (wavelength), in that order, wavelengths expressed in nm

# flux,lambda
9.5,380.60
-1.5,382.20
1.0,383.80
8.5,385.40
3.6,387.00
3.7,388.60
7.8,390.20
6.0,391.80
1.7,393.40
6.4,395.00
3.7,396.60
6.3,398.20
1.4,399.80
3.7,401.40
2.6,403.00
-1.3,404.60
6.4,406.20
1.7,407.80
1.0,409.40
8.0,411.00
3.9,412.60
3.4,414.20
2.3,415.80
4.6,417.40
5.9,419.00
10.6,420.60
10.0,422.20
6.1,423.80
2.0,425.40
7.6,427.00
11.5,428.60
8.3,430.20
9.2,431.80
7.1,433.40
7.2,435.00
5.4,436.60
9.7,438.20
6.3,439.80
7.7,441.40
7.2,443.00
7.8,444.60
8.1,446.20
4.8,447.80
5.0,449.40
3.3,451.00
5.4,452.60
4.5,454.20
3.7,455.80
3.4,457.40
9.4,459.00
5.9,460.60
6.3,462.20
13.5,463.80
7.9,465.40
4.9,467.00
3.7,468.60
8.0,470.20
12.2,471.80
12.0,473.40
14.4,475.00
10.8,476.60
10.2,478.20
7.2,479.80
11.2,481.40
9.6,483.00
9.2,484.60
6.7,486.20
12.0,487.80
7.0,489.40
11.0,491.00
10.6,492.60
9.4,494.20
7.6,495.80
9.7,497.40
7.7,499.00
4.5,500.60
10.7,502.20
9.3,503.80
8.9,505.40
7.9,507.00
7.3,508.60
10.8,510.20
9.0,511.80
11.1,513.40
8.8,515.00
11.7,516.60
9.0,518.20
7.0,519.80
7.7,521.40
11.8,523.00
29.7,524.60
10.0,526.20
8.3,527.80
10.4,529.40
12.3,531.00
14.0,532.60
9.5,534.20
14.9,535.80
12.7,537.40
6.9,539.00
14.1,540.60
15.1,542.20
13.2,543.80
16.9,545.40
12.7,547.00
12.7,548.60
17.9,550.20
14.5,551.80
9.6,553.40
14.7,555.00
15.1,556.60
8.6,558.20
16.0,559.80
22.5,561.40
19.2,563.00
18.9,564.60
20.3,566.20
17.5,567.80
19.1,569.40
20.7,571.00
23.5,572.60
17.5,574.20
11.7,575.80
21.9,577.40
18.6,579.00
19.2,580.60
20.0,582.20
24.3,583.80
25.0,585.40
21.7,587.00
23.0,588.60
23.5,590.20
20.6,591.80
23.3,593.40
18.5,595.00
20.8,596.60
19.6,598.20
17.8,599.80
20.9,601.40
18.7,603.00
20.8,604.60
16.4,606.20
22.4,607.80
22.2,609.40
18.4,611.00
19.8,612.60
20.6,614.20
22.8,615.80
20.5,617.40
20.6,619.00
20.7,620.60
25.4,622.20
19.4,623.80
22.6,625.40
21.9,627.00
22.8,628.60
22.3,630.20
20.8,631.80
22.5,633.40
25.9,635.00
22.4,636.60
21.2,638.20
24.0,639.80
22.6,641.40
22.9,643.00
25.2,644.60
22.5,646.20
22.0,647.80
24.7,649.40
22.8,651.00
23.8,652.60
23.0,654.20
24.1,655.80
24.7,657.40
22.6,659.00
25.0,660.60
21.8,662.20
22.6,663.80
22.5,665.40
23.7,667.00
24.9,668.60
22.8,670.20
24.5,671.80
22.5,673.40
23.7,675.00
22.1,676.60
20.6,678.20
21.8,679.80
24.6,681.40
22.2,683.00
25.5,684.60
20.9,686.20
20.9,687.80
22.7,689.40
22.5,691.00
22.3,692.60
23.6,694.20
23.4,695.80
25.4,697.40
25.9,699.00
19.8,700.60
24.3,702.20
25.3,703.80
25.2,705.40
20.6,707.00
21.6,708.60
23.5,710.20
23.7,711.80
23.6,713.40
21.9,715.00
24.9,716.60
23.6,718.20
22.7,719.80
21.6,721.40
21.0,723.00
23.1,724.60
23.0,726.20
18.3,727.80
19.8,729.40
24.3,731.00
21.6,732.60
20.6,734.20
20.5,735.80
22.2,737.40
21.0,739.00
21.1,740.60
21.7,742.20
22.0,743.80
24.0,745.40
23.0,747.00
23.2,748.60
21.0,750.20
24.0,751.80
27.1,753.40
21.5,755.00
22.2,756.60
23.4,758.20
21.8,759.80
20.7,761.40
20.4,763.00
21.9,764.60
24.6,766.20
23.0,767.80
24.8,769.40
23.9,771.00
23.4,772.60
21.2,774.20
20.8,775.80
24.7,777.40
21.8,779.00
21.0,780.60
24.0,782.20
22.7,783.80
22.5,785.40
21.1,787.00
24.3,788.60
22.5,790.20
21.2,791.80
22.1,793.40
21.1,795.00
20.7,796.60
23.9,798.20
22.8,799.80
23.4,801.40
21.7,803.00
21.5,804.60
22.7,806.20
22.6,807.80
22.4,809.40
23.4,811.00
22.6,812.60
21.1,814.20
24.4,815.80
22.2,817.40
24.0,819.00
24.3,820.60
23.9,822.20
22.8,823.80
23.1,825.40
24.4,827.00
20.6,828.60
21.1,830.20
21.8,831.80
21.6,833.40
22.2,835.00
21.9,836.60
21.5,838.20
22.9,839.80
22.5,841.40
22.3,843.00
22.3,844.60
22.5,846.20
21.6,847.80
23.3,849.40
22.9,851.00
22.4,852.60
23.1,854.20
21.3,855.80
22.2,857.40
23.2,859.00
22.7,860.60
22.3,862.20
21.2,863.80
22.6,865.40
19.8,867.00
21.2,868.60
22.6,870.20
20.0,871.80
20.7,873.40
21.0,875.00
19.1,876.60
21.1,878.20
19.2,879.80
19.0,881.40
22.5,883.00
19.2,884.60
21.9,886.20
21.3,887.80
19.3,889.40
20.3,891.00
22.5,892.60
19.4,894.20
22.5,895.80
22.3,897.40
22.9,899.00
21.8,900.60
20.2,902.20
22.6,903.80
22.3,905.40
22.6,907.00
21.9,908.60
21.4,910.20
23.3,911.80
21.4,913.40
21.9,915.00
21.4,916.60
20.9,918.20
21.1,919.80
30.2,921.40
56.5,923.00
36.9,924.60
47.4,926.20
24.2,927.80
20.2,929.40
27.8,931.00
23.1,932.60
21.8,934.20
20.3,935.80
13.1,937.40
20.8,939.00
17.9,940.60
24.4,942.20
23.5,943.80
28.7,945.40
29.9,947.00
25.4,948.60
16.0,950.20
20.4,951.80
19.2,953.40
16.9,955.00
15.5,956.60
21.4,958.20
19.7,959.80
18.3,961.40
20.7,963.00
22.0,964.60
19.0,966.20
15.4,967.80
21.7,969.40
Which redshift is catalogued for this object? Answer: 0.41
